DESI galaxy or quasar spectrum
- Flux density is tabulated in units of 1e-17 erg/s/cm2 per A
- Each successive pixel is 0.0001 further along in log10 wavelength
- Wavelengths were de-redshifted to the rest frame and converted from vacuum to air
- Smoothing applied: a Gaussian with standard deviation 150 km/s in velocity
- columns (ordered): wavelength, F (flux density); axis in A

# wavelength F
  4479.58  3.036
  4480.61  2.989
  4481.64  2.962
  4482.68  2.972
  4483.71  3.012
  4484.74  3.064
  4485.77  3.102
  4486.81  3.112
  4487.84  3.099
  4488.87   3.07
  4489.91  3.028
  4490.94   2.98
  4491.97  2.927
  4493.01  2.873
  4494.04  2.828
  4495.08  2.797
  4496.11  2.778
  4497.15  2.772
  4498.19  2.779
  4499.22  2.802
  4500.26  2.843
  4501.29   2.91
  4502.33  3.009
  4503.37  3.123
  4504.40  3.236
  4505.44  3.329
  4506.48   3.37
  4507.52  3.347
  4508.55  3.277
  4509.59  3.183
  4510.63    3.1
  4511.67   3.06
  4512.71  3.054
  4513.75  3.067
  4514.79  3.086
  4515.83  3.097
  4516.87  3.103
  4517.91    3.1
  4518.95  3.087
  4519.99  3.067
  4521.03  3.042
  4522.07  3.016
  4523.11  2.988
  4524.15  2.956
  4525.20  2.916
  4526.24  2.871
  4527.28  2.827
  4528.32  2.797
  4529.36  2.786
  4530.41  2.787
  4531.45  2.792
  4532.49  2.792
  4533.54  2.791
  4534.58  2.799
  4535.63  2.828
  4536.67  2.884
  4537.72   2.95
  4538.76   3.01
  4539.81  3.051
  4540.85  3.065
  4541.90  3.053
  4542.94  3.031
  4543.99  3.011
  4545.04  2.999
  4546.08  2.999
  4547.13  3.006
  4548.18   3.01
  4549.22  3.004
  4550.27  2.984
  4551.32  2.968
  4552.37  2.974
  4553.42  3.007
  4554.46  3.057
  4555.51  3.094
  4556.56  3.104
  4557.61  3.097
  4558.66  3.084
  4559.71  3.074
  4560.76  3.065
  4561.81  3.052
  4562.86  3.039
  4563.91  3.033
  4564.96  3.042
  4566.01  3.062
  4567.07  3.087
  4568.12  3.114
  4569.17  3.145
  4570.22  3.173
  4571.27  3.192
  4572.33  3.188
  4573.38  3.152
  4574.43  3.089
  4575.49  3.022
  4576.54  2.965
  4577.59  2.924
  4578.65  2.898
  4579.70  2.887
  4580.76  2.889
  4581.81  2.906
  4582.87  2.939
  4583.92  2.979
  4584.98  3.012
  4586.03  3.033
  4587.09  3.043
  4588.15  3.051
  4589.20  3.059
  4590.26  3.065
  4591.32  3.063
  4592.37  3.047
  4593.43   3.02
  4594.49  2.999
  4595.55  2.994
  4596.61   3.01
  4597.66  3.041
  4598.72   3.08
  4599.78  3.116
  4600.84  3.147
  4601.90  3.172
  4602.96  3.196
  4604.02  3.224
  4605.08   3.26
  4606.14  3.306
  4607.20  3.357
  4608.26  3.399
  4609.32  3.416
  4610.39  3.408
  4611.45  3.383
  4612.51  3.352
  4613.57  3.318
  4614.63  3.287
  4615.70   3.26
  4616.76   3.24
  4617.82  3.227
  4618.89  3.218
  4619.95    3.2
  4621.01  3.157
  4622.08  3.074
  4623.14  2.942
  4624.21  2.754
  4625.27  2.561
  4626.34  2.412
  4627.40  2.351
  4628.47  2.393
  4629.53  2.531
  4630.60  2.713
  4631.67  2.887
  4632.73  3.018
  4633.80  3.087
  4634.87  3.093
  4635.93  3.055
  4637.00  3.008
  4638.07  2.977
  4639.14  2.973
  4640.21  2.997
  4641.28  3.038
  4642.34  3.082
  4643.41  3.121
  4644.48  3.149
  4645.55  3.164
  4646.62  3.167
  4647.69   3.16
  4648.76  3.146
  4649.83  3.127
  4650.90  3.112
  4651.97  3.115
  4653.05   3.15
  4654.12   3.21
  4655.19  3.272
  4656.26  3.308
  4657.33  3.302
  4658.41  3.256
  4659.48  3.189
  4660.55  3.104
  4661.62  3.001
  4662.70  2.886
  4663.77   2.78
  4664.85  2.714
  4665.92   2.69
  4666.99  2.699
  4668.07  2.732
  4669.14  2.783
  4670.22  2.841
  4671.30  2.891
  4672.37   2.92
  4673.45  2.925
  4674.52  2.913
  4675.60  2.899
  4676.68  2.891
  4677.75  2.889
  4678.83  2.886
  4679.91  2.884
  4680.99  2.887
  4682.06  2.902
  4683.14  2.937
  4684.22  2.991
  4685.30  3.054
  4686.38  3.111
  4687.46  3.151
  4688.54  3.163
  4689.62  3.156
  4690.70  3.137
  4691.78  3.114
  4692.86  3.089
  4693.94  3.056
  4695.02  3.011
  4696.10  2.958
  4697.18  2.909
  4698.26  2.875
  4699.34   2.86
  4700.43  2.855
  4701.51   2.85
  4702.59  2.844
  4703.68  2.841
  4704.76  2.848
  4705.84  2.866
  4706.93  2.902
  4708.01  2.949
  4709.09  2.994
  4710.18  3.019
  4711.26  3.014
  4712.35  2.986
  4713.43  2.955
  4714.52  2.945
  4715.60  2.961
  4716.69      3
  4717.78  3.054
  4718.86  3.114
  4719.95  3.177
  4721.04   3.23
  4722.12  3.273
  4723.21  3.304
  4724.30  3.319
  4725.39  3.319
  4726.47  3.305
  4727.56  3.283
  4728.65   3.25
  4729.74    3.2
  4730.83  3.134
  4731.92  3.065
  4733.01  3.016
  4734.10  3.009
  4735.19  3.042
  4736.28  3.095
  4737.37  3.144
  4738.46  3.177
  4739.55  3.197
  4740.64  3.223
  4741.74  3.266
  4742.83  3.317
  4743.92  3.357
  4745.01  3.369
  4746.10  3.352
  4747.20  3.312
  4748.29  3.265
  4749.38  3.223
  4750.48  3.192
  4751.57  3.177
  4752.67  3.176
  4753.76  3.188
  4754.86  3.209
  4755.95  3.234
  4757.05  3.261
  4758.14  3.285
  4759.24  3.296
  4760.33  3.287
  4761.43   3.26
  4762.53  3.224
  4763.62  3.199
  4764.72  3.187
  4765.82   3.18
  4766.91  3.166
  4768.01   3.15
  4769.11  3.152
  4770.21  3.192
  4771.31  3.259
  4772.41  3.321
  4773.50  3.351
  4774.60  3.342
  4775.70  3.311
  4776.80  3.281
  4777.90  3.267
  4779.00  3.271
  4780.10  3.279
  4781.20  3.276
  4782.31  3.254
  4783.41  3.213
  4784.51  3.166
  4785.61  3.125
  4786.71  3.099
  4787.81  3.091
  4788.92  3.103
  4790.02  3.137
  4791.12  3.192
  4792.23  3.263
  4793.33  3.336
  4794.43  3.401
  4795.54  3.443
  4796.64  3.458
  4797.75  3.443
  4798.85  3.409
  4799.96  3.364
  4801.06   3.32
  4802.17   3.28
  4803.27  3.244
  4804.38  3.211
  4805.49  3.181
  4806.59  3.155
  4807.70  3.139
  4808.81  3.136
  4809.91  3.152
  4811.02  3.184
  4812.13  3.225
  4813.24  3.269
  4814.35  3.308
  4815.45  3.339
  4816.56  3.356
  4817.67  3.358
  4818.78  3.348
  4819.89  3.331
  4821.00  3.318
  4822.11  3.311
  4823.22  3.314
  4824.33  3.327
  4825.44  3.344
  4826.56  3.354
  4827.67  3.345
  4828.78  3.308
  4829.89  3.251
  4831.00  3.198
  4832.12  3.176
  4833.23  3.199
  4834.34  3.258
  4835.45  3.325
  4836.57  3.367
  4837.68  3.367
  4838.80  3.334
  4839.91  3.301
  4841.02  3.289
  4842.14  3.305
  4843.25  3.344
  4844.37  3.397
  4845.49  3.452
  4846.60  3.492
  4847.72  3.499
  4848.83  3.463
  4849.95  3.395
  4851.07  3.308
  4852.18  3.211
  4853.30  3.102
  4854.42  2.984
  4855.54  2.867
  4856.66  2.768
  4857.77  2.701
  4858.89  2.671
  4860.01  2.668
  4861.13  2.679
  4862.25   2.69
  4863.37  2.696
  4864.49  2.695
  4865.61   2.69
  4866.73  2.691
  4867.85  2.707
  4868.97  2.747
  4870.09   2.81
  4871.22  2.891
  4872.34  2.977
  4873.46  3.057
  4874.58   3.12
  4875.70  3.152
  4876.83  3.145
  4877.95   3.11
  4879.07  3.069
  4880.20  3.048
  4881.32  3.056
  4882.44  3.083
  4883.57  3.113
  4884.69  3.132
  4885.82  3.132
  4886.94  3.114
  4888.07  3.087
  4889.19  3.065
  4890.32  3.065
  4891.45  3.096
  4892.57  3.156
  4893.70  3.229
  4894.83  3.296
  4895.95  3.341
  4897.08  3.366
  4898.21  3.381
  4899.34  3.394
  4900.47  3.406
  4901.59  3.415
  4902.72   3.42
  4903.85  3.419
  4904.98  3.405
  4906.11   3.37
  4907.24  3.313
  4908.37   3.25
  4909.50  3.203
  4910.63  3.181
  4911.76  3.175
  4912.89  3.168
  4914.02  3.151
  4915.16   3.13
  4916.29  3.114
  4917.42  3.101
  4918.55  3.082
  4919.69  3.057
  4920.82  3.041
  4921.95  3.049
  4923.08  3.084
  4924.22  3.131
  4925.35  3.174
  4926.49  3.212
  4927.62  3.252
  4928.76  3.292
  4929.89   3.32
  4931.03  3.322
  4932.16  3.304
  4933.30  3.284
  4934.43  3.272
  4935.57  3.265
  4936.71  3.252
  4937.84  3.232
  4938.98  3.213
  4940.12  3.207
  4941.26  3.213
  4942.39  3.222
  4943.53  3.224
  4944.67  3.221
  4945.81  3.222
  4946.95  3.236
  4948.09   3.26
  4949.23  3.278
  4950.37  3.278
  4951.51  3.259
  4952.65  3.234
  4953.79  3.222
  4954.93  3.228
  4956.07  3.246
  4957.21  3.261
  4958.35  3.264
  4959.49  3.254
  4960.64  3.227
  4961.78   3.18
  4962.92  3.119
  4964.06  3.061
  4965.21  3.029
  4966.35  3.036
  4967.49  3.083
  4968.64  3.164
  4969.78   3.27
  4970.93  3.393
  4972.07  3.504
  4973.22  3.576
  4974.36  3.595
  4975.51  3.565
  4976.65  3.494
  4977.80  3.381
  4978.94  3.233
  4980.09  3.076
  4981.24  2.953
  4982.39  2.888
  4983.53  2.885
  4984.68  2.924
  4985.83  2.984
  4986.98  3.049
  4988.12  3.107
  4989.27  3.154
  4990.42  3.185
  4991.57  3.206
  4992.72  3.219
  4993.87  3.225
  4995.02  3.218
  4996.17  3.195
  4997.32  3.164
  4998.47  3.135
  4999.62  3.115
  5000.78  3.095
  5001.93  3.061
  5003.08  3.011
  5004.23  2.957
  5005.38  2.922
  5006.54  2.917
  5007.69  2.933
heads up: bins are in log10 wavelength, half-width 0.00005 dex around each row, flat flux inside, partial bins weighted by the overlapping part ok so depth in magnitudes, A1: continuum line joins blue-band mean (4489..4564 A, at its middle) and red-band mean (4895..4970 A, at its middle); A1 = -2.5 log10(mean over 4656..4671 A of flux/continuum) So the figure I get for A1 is 0.05 mag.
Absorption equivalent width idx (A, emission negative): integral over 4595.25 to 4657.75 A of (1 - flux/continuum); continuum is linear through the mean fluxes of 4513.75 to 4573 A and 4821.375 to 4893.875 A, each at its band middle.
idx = -1.13 A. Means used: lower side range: 3.01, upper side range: 3.11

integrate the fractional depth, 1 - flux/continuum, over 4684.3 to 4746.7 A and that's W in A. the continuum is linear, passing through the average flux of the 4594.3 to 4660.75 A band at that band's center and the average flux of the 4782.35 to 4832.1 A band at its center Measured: 1.8 A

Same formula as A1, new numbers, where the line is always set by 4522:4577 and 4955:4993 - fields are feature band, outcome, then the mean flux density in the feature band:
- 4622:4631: 0.16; 2.61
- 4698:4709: 0.07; 2.87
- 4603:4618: -0.10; 3.32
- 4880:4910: -0.03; 3.24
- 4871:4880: 0.03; 3.07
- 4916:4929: 0.02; 3.13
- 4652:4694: 0.02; 2.99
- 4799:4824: -0.05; 3.27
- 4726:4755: -0.04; 3.2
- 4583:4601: -0.01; 3.04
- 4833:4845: -0.06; 3.32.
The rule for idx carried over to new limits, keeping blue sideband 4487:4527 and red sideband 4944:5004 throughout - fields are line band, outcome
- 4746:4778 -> -1.27 A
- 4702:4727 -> 0.39 A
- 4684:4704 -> 0.58 A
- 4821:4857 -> -1.57 A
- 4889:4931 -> -0.73 A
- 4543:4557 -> 0.11 A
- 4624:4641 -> 1.47 A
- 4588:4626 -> -1.06 A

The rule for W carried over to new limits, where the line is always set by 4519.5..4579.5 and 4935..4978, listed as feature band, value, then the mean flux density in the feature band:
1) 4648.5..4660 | -0.5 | 3.2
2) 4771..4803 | -1.3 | 3.28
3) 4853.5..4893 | 3.3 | 2.94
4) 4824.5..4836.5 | -0.4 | 3.28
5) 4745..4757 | -0.4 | 3.24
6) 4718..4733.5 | -0.5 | 3.21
